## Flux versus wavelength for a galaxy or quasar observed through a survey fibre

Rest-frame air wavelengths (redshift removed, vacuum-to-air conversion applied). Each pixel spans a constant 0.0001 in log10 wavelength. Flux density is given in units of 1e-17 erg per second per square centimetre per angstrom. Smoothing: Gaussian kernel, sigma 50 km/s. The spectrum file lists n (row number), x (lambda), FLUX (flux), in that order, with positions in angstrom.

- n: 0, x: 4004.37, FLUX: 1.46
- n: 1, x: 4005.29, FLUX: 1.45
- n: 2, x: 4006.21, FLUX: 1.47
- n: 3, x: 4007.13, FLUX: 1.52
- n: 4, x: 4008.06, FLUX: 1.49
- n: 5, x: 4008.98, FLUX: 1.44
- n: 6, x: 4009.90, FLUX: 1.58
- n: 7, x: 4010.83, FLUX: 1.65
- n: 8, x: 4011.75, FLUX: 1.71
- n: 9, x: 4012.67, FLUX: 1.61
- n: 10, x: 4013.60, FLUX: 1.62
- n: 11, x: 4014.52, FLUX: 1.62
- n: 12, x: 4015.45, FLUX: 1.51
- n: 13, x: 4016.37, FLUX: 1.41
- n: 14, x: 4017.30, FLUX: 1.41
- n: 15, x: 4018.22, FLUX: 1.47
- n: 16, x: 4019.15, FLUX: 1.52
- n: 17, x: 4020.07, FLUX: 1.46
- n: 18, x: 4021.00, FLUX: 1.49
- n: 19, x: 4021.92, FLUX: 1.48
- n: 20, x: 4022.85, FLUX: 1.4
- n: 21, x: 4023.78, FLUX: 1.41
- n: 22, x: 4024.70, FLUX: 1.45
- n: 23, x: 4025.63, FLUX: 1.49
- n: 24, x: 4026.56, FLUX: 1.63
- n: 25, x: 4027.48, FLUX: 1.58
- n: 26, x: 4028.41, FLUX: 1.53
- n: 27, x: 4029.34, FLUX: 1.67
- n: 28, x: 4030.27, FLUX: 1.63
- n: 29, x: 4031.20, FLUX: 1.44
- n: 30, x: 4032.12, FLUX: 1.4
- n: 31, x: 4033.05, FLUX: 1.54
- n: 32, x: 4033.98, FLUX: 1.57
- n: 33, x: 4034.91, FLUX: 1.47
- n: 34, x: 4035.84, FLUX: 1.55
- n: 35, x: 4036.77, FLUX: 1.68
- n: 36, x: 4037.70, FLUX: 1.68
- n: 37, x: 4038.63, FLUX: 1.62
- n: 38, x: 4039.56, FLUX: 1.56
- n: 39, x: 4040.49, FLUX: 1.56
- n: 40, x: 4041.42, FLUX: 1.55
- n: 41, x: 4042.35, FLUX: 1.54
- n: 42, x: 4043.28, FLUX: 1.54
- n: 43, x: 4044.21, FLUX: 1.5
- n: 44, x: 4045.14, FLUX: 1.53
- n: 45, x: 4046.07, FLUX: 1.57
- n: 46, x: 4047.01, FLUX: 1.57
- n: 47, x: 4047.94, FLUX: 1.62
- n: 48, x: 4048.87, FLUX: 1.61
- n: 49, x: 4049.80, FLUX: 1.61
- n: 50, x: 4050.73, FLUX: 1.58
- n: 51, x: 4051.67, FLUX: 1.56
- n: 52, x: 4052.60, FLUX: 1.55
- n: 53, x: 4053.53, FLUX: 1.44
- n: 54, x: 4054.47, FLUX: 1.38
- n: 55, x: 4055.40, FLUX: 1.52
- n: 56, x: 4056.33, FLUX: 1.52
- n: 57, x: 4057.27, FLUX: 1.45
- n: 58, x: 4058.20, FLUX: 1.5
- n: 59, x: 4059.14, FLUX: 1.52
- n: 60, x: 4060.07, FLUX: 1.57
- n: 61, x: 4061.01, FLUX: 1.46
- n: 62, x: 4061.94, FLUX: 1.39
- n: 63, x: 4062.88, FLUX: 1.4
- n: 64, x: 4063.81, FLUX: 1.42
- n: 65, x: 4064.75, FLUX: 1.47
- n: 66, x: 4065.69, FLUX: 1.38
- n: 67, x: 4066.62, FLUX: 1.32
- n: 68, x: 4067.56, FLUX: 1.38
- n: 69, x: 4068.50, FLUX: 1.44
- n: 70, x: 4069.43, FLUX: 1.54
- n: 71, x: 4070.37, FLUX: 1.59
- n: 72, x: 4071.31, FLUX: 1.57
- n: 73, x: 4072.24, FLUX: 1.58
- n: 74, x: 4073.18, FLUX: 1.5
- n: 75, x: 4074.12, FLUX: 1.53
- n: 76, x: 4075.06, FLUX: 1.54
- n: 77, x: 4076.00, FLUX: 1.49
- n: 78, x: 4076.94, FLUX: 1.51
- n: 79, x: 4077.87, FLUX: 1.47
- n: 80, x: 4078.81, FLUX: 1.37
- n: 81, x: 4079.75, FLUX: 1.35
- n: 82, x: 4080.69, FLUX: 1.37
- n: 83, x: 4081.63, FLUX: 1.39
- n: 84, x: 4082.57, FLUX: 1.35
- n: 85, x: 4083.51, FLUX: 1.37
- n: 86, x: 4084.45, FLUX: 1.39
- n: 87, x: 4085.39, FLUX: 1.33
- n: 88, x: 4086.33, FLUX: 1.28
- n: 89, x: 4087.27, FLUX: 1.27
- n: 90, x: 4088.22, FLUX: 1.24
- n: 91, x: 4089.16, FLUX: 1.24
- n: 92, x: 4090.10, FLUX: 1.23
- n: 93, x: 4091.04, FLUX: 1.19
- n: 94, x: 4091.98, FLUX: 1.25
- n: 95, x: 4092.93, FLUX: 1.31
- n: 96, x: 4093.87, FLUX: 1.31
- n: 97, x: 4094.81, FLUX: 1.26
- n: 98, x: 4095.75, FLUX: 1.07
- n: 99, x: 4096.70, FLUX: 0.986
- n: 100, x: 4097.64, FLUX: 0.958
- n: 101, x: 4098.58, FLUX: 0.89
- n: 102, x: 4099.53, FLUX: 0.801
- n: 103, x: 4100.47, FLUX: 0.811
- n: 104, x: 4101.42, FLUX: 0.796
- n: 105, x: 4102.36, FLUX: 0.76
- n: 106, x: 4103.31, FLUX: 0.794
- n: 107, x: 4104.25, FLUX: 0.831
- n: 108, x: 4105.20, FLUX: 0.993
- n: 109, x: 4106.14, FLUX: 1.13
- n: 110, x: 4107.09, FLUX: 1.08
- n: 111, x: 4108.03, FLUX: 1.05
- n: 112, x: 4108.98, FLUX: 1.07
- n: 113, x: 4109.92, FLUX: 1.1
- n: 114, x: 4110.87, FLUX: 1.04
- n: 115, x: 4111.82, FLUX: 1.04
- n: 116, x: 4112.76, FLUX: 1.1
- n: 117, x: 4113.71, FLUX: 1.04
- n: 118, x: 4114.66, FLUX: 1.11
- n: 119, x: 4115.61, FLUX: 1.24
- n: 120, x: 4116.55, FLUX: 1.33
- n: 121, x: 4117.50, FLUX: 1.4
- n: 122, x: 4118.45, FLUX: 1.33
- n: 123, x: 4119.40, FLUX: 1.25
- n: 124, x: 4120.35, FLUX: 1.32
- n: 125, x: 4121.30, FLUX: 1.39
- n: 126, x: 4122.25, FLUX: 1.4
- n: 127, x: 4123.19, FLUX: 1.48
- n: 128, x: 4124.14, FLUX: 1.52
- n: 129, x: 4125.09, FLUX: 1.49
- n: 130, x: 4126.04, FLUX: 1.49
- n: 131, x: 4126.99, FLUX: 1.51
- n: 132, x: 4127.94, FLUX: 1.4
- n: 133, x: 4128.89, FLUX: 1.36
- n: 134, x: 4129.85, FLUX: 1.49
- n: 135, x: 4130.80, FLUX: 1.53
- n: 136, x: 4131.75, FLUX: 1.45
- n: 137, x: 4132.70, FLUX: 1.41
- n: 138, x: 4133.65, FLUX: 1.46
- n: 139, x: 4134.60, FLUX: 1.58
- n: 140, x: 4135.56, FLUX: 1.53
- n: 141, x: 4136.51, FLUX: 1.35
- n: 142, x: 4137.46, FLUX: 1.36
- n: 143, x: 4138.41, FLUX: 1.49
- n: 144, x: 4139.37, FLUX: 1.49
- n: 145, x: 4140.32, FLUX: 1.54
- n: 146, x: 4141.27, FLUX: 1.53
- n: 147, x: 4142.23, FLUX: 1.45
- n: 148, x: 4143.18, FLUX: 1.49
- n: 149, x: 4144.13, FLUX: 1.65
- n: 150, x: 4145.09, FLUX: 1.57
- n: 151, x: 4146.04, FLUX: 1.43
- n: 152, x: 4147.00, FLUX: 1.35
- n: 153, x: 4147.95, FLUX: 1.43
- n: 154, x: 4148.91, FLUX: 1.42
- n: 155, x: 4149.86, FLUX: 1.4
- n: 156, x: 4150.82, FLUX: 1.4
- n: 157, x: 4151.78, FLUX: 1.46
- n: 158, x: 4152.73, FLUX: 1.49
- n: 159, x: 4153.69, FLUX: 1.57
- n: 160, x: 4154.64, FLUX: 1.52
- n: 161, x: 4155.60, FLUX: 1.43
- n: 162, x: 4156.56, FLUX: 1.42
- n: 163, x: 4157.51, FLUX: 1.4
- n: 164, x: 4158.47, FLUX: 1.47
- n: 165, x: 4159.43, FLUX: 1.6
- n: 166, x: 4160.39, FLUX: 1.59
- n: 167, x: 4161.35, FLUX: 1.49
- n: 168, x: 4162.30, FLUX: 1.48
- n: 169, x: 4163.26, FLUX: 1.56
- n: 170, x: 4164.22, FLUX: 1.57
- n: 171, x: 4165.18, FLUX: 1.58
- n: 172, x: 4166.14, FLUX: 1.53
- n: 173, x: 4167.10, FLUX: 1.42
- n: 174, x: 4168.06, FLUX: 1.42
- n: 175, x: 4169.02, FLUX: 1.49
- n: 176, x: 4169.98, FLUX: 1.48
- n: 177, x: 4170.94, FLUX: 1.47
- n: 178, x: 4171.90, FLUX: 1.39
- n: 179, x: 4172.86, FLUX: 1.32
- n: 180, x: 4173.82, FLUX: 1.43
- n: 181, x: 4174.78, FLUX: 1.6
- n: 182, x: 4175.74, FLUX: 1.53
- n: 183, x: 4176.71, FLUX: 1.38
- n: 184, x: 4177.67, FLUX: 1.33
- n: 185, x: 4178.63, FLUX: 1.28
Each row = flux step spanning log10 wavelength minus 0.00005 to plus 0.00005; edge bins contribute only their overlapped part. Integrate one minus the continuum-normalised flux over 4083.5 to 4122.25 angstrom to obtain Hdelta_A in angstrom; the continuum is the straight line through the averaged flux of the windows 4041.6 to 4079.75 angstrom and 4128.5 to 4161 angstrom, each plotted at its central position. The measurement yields 9.2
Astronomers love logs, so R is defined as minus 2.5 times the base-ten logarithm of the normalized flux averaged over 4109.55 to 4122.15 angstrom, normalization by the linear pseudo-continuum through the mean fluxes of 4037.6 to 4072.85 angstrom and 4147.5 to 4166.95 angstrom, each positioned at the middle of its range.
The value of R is 0.23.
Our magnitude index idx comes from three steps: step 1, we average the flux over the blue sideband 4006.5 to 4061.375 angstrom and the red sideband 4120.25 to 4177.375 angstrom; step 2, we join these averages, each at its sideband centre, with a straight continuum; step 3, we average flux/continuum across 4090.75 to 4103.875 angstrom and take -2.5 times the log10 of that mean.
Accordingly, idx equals 0.43 mag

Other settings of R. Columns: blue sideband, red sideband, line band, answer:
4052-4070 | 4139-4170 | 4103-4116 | 0.372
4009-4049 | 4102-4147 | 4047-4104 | 0.072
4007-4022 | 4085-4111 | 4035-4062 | -0.151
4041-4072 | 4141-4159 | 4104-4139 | 0.135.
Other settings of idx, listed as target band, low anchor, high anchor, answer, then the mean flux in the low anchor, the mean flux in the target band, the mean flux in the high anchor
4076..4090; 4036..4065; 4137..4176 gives 0.123 mag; 1.53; 1.35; 1.48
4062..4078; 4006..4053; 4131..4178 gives 0.032 mag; 1.54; 1.48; 1.47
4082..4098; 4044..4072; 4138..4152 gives 0.199 mag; 1.5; 1.24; 1.47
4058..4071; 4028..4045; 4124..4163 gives 0.058 mag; 1.56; 1.46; 1.48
